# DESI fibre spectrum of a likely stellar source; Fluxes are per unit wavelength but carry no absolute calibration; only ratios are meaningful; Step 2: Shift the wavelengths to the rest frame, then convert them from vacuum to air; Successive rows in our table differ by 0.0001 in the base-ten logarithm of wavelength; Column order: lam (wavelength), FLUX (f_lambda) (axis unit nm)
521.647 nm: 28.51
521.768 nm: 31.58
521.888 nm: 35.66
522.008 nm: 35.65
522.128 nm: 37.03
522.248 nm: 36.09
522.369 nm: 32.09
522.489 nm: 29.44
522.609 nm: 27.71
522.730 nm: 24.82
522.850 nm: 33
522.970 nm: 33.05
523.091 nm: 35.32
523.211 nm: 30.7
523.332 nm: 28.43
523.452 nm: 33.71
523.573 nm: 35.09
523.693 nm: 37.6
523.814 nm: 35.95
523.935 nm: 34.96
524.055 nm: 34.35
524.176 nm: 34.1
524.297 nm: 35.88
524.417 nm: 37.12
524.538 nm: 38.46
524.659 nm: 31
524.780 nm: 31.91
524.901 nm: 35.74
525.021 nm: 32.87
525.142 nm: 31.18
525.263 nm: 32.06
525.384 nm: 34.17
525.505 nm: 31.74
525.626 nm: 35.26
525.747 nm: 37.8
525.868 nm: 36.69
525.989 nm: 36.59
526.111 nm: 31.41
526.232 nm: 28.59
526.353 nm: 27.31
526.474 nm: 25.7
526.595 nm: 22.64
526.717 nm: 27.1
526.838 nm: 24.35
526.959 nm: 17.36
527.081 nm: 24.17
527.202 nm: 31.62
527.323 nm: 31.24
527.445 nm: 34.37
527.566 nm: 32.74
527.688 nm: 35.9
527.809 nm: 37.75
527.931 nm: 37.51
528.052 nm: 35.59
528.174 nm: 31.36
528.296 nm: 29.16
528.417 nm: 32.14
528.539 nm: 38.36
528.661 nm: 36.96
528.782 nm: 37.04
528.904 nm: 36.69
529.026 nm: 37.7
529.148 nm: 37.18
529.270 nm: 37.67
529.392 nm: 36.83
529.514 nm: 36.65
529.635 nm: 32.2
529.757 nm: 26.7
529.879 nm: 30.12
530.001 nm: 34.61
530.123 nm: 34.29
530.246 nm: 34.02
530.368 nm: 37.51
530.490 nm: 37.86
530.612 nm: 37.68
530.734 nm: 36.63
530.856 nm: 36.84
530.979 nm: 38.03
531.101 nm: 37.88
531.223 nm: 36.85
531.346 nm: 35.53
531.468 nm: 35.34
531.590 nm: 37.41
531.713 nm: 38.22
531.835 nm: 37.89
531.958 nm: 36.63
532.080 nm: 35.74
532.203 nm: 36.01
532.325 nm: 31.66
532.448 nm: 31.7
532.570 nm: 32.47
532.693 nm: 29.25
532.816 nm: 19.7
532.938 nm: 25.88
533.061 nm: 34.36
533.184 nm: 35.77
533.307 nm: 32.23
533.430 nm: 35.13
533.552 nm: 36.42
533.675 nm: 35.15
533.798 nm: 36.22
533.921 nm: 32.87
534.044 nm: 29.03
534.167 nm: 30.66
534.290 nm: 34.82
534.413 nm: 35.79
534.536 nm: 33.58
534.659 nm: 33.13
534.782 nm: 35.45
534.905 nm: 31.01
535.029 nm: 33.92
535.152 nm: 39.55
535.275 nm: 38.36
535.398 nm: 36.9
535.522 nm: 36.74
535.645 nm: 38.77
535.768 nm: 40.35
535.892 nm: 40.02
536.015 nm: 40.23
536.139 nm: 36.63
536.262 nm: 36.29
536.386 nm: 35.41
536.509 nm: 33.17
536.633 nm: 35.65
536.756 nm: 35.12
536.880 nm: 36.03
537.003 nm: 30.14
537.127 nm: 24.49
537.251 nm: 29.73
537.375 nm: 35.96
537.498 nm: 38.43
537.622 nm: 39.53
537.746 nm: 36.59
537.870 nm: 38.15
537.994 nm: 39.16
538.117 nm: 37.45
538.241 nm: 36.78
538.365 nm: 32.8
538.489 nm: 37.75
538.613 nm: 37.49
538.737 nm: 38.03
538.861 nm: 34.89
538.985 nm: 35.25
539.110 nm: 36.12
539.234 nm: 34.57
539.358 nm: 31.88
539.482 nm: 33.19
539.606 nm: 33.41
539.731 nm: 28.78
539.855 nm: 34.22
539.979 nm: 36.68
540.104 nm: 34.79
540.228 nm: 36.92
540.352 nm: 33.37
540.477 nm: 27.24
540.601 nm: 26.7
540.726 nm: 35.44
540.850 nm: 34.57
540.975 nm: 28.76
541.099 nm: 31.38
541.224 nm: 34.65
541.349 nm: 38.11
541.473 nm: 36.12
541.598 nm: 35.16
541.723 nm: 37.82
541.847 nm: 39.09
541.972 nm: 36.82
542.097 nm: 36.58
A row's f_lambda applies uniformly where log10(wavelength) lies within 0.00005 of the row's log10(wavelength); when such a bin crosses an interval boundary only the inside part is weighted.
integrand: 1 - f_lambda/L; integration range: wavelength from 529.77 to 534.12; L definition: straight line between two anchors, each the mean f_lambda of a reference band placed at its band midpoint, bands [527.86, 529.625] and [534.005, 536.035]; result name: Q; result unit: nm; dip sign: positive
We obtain 0.18 nm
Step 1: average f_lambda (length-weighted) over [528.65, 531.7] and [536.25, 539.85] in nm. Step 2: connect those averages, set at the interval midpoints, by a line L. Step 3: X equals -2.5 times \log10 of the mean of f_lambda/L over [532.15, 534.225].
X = 0.11 mag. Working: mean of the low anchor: 35.9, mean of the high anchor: 34.9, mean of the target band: 32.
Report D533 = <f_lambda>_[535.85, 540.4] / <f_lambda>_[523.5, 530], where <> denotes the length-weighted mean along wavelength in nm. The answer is 1.1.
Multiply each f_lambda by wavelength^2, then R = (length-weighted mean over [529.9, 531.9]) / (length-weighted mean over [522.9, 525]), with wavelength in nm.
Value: 1.09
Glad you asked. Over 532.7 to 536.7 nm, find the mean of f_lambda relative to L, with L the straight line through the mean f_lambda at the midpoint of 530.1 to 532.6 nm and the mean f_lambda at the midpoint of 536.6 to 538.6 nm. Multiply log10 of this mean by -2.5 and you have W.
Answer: 0.03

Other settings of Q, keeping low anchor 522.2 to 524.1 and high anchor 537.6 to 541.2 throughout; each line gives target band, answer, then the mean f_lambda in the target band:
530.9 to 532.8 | -0.08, 35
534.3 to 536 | -0.12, 36.5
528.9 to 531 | -0.13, 35.4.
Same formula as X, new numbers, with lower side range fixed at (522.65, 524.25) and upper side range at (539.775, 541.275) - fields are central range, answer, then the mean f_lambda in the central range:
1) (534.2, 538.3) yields -0.092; 35.8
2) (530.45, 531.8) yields -0.128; 37.1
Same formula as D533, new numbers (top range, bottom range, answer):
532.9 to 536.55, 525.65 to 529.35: 1.09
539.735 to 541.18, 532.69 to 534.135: 1.02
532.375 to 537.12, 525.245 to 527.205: 1.16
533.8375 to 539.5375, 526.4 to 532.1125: 1.04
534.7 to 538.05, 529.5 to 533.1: 1.05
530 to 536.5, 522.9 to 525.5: 1.03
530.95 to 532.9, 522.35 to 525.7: 1.03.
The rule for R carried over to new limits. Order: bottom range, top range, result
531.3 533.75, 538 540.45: 1.07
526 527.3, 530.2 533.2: 1.33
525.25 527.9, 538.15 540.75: 1.16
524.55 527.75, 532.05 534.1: 1.07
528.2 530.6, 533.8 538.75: 1.04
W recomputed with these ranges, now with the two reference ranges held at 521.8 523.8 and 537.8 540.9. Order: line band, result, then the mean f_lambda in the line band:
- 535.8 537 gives -0.06 mag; 36.3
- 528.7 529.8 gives -0.06 mag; 35.6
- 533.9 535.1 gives 0.03 mag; 33.1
